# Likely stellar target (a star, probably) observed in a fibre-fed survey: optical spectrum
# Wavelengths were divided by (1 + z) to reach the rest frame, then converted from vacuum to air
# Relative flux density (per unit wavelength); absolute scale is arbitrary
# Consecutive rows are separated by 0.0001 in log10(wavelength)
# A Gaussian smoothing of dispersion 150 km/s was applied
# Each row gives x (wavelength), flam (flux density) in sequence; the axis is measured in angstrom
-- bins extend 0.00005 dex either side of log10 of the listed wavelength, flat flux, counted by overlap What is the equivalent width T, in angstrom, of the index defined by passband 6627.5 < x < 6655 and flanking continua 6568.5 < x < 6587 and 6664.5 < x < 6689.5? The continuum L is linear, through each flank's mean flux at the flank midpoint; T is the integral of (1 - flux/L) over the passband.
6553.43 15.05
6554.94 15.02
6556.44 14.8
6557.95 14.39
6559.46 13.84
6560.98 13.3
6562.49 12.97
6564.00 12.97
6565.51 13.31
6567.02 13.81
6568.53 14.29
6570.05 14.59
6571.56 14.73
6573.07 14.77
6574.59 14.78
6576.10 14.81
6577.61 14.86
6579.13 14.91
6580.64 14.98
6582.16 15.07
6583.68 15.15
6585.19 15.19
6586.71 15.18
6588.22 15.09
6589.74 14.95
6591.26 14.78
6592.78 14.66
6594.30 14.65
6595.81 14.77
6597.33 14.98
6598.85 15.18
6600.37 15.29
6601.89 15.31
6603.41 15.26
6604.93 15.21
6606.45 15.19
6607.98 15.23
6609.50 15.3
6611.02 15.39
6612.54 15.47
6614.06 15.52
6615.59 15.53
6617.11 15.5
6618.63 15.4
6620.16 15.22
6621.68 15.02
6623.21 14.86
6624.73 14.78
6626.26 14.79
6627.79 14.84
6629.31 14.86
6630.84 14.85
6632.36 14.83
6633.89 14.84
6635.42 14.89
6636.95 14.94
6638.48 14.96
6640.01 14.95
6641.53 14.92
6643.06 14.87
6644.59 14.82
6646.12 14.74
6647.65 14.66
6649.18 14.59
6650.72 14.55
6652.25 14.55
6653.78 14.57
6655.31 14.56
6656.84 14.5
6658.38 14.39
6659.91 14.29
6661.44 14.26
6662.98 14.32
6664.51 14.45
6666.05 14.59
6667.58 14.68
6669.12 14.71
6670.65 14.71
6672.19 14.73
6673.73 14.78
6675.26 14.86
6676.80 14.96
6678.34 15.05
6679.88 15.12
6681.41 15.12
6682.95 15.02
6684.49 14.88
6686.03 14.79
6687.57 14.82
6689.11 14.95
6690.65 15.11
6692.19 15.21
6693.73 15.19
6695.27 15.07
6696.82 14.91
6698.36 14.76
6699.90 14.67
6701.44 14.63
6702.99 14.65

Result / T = 0.1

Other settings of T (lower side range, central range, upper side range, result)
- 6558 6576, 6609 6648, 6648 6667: -1.9 angstrom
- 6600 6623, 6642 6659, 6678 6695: 0.6 angstrom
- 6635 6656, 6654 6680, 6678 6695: 0.5 angstrom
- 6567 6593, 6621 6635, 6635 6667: -0.1 angstrom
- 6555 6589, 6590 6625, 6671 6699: -1.3 angstrom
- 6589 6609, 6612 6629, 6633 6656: -0.3 angstrom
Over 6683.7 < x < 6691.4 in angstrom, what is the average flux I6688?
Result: 14.9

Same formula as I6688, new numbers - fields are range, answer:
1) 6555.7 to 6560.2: 14.3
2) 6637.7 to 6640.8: 15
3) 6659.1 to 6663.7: 14.3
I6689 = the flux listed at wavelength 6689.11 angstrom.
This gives 14.95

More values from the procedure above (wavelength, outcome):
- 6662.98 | 14.32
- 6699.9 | 14.67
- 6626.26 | 14.79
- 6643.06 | 14.87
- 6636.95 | 14.94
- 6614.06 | 15.52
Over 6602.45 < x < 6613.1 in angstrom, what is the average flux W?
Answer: 15.3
